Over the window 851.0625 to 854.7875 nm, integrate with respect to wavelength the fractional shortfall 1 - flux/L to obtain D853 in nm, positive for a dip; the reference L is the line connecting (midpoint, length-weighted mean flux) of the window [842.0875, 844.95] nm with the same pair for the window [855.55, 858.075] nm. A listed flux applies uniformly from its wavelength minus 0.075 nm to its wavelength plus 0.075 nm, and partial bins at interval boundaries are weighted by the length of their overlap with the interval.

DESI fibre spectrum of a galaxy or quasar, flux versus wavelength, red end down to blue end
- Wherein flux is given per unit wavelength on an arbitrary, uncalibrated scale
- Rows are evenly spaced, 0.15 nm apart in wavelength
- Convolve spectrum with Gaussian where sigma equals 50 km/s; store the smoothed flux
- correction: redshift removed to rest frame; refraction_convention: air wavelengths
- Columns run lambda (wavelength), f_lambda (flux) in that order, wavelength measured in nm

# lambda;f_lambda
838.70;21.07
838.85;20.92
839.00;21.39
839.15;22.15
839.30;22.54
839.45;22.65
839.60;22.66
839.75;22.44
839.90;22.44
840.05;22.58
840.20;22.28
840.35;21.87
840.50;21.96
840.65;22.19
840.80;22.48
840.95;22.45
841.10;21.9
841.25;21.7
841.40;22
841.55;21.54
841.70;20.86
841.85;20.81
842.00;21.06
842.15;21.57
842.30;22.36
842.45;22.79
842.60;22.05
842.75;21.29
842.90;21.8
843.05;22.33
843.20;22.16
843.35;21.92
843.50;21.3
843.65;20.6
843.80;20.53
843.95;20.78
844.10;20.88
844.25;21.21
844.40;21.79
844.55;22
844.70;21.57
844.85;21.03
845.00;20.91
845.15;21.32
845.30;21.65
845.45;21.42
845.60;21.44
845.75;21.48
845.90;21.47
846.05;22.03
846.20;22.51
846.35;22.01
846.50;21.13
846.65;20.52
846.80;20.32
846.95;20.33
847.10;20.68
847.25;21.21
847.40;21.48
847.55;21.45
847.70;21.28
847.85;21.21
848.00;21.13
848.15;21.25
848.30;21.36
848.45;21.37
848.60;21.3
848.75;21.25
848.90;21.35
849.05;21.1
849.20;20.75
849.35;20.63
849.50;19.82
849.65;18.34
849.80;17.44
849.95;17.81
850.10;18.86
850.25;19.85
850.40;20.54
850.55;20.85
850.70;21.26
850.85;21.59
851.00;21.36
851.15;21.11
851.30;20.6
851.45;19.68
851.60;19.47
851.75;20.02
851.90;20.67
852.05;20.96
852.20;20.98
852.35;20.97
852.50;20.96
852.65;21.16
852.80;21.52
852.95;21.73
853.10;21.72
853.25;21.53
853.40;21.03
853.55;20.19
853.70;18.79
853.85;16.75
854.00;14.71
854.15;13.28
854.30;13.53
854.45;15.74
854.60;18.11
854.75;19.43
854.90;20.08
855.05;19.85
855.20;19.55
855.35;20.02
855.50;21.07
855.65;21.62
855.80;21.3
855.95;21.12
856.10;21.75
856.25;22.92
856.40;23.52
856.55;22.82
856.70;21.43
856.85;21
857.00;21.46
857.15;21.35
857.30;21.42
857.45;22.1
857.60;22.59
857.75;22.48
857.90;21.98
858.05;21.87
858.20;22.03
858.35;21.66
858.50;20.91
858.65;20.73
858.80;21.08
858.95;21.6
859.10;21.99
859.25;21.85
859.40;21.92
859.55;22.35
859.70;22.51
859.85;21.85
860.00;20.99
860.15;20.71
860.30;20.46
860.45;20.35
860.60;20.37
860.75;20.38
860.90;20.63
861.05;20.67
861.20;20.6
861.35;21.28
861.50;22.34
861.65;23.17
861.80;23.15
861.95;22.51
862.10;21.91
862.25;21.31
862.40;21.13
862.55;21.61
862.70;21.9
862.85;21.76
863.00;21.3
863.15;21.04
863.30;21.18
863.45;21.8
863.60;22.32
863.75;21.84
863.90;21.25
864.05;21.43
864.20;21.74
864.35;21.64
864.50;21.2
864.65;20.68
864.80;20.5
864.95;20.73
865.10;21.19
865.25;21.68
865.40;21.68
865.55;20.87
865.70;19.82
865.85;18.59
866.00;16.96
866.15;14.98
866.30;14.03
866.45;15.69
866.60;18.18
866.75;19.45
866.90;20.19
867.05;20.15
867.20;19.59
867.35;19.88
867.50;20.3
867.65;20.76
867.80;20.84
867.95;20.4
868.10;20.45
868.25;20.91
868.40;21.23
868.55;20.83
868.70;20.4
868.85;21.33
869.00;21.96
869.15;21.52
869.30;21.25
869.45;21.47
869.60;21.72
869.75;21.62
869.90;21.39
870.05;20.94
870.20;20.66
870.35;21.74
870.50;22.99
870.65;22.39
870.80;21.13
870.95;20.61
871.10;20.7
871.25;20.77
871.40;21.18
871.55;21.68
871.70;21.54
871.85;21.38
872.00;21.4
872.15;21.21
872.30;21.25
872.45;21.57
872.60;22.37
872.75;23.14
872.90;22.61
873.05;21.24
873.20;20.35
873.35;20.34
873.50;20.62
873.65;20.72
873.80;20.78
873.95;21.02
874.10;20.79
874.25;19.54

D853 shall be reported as 0.41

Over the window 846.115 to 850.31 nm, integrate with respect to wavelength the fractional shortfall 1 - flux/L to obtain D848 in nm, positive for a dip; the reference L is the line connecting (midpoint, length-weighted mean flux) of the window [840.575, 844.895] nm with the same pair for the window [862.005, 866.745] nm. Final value 0.13 nm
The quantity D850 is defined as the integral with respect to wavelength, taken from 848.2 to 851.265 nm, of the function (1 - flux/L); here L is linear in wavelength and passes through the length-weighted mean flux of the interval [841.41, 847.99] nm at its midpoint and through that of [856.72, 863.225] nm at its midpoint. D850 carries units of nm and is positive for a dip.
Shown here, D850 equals 0.15 nm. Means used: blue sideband 21.4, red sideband 21.5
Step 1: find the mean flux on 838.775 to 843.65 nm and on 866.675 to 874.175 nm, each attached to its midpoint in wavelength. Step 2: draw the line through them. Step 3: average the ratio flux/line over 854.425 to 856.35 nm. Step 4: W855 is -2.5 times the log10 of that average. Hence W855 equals 0.06 mag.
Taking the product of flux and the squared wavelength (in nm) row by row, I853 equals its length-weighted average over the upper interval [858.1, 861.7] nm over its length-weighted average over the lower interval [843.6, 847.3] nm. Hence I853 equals 1.04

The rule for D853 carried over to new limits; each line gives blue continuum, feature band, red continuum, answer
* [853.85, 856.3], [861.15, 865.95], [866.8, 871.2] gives -0.291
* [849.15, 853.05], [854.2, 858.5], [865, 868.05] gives -0.178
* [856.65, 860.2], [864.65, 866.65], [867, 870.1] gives 0.210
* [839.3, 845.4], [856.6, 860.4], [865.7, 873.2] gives -0.102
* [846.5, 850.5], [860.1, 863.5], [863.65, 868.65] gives -0.211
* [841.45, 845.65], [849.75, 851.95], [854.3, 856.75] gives 0.077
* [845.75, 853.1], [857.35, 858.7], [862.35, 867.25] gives -0.089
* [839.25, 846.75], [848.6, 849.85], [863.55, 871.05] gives 0.070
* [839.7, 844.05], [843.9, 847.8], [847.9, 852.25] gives -0.032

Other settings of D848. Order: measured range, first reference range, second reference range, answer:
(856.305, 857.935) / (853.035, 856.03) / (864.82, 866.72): -0.27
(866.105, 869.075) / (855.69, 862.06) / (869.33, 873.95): 0.25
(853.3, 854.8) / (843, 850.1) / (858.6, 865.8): 0.28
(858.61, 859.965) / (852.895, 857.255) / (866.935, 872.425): -0.10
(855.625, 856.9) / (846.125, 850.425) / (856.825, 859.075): -0.03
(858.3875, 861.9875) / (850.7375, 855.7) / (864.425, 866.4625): -0.36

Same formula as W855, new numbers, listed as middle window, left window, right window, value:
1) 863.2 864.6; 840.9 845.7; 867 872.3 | -0.02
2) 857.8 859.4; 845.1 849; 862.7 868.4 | -0.05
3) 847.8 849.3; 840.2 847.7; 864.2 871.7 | 0.01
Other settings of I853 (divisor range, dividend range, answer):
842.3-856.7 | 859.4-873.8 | 1.05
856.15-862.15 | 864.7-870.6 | 0.95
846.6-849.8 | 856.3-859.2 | 1.07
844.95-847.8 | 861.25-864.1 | 1.06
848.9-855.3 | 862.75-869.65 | 1.07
